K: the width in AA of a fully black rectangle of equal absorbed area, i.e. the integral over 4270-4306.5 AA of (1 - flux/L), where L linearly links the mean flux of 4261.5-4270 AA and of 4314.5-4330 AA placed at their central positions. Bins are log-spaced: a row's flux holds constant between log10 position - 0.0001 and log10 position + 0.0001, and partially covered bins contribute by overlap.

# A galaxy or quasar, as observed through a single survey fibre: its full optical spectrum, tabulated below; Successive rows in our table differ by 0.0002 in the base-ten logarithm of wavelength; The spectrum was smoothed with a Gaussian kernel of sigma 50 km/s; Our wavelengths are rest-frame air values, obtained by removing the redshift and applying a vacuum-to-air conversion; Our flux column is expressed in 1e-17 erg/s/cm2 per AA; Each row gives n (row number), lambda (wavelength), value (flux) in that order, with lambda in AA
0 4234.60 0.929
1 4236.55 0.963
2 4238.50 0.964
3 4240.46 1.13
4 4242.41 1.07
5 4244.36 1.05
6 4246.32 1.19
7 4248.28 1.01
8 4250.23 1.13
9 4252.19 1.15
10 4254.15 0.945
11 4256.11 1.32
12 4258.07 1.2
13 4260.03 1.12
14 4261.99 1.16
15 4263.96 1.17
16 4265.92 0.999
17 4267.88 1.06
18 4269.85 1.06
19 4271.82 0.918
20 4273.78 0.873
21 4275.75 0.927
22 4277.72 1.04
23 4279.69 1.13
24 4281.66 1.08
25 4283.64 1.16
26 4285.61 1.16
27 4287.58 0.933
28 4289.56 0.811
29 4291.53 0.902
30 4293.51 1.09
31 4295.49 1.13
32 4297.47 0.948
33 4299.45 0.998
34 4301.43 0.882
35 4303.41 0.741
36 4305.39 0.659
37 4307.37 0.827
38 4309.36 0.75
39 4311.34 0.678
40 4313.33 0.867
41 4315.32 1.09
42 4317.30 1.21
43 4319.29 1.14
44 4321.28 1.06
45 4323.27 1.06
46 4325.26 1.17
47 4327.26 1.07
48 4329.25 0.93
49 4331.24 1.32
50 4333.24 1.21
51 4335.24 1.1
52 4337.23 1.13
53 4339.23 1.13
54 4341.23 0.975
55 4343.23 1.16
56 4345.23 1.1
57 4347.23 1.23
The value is 4.1 AA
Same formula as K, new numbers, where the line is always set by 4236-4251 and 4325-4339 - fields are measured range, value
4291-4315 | 5.0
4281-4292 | 0.9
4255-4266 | -1.0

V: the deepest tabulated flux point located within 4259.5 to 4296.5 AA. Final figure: 0.811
